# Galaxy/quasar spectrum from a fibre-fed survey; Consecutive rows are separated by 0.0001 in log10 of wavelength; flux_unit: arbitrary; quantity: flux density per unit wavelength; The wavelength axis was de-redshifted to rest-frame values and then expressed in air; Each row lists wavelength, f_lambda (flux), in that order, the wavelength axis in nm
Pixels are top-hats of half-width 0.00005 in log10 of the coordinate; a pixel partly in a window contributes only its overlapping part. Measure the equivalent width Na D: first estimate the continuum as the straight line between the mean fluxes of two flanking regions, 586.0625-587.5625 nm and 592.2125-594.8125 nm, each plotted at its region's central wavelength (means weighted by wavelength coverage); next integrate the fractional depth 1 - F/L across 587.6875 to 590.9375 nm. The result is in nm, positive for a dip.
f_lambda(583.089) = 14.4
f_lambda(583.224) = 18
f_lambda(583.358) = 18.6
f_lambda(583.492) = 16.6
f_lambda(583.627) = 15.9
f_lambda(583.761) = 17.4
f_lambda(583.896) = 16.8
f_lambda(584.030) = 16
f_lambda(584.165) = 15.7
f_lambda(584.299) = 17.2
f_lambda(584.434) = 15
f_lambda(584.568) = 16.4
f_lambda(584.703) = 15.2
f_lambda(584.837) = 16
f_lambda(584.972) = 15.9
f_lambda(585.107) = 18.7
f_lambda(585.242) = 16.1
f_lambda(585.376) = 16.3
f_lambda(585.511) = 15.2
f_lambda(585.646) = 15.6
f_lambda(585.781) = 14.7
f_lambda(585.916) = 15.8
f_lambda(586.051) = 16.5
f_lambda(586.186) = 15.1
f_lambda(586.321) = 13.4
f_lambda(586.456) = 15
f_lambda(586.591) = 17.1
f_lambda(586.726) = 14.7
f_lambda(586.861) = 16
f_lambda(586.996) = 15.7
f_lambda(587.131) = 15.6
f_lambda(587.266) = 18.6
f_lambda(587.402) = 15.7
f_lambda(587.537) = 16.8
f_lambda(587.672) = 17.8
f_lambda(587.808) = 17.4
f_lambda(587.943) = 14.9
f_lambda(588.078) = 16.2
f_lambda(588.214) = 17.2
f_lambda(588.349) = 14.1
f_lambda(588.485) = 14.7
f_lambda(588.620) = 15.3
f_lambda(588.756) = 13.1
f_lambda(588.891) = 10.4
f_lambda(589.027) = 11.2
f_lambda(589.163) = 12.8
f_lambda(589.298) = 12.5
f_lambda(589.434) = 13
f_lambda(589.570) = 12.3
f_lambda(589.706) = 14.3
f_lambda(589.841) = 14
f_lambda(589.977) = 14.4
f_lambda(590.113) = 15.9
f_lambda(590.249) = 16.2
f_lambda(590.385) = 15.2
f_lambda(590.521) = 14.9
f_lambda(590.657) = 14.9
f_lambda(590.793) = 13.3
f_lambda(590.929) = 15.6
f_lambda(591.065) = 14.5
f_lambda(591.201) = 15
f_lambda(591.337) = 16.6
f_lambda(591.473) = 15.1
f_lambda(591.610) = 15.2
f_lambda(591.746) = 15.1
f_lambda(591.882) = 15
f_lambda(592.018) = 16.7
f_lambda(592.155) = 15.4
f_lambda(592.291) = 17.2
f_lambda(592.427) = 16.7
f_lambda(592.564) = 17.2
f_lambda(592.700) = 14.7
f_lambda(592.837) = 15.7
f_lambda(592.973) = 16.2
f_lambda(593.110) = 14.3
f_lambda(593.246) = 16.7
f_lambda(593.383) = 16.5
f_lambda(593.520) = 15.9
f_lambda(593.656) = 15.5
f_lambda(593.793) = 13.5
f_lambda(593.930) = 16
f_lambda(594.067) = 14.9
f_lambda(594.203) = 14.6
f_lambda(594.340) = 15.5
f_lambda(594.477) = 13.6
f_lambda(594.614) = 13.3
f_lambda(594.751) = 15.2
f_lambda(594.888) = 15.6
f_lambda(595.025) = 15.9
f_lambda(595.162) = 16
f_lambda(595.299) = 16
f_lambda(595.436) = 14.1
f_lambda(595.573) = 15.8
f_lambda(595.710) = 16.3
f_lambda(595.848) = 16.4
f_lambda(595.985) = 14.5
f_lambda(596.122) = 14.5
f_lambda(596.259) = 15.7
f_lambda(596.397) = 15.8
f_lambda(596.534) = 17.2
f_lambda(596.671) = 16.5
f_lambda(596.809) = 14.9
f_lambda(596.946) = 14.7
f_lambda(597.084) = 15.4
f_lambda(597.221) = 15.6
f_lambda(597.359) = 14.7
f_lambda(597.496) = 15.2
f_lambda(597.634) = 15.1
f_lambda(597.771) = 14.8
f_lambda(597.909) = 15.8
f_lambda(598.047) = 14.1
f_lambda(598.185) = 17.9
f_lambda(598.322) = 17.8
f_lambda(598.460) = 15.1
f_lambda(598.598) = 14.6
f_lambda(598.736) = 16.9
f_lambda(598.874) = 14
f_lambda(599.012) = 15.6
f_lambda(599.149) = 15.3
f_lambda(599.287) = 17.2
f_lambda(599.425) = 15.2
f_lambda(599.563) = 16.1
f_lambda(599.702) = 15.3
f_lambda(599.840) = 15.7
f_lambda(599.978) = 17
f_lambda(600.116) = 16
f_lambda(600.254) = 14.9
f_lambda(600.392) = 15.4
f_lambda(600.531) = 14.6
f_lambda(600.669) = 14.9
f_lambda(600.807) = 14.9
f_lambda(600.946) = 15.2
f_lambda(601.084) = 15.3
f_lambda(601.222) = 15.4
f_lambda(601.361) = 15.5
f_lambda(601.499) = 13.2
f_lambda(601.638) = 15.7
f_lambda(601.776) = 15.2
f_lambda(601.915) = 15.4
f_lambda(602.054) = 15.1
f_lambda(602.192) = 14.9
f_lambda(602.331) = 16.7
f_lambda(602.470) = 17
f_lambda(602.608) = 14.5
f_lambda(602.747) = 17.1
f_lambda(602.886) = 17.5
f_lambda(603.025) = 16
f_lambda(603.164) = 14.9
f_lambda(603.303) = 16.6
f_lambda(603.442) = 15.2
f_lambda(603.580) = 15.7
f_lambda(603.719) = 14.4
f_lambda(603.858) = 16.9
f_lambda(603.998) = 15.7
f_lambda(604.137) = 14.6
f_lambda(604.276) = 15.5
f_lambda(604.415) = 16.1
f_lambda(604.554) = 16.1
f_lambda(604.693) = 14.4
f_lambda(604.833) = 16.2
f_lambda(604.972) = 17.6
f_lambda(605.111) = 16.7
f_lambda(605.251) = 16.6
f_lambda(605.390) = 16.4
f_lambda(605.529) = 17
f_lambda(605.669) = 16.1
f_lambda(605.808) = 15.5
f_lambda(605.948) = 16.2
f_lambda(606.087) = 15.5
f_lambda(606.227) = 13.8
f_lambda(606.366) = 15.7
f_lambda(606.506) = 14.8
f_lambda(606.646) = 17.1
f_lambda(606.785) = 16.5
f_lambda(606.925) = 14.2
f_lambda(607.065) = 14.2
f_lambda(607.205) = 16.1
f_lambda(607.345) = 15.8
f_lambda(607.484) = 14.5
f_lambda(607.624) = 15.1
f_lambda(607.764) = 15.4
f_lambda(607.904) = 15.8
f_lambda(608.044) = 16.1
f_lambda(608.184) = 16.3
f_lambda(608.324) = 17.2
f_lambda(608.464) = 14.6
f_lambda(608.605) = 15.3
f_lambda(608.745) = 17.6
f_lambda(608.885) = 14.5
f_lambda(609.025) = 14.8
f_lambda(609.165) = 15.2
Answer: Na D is 0.270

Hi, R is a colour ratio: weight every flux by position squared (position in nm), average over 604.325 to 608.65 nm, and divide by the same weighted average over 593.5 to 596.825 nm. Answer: 1.07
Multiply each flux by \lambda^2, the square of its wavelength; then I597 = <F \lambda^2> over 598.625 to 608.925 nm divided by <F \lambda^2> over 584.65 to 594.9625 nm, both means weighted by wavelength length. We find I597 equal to 1.08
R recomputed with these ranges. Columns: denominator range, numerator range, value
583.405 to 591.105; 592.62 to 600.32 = 1.04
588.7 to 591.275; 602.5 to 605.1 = 1.20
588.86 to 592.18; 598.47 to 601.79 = 1.10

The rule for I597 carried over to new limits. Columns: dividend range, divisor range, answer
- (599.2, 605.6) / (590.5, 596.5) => 1.05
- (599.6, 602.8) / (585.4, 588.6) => 1.02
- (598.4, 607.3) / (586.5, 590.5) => 1.10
